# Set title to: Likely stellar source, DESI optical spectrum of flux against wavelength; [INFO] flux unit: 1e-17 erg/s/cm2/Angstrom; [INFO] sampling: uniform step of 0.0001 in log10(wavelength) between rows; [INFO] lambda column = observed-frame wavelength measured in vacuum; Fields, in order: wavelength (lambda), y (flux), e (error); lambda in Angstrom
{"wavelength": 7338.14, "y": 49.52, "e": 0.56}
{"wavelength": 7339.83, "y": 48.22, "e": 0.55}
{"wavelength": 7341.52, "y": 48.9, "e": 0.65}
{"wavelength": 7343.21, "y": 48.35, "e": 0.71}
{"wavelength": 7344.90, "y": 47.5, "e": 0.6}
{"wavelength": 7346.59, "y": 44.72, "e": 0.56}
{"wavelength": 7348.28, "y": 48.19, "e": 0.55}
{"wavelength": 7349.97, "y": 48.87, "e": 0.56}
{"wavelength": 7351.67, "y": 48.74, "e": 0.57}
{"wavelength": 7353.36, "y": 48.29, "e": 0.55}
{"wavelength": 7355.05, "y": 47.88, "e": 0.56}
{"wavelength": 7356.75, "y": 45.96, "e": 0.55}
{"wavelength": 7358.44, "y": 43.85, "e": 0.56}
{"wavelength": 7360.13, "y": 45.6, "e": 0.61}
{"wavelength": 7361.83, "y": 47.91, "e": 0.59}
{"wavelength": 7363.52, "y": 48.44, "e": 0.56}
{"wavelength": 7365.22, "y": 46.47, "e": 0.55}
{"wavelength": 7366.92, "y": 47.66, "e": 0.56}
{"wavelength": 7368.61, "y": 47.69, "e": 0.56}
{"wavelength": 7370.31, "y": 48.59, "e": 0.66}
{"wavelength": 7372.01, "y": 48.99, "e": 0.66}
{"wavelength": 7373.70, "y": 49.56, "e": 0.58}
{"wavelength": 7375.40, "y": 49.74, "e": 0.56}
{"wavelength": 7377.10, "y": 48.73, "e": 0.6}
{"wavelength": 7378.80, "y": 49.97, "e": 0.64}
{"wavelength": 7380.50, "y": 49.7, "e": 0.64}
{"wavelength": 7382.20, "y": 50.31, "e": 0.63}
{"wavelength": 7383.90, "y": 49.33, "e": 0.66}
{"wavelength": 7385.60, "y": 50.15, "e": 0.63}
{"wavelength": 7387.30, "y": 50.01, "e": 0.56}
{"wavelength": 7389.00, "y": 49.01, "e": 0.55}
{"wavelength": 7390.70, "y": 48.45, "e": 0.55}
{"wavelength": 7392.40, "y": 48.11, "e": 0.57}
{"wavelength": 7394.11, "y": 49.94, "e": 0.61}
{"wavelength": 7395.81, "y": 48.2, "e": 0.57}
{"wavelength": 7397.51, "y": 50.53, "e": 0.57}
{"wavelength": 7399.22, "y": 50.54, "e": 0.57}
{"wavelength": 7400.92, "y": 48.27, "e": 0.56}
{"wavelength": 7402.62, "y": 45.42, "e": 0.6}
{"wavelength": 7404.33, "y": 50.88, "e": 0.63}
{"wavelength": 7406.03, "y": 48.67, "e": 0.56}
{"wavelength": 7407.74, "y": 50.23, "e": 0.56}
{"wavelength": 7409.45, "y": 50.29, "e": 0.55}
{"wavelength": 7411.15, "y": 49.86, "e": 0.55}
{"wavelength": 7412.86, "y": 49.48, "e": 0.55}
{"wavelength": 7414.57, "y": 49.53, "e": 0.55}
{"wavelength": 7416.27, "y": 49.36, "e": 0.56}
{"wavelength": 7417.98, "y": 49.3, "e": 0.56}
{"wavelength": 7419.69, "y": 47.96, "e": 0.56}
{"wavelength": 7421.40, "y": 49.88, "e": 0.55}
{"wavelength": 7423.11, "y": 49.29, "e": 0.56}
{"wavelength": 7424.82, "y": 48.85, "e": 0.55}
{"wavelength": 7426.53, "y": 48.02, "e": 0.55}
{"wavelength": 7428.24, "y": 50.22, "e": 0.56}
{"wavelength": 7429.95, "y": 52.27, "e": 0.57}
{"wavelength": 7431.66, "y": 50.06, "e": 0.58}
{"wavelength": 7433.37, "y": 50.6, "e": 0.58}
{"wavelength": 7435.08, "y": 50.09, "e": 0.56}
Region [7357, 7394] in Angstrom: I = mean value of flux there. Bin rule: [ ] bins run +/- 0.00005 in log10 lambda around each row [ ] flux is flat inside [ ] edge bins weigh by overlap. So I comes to 48.5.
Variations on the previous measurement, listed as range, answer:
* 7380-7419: 49.4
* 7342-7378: 47.7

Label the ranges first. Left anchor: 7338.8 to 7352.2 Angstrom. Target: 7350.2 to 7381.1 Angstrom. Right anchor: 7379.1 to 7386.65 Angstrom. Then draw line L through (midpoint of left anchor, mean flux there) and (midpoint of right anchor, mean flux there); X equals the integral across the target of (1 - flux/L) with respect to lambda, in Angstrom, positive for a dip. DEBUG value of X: 0.6 Angstrom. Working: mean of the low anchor 47.9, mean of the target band 48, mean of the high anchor 49.9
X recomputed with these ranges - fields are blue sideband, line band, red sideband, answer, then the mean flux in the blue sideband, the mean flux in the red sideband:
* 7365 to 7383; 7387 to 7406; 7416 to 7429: 0.00 Angstrom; 48.9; 49.1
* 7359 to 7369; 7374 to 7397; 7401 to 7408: -0.69 Angstrom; 47.2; 48.6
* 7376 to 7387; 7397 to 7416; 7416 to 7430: 0.02 Angstrom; 49.7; 49.3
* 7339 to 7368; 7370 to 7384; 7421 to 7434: -0.37 Angstrom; 47.4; 49.9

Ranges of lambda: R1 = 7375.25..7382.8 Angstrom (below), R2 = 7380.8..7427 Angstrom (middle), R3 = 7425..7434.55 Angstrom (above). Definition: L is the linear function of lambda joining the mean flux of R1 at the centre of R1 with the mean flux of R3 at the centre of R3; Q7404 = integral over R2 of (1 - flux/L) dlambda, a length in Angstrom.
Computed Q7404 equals 0.6 Angstrom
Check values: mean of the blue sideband 49.6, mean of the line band 49.3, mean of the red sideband 50.2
